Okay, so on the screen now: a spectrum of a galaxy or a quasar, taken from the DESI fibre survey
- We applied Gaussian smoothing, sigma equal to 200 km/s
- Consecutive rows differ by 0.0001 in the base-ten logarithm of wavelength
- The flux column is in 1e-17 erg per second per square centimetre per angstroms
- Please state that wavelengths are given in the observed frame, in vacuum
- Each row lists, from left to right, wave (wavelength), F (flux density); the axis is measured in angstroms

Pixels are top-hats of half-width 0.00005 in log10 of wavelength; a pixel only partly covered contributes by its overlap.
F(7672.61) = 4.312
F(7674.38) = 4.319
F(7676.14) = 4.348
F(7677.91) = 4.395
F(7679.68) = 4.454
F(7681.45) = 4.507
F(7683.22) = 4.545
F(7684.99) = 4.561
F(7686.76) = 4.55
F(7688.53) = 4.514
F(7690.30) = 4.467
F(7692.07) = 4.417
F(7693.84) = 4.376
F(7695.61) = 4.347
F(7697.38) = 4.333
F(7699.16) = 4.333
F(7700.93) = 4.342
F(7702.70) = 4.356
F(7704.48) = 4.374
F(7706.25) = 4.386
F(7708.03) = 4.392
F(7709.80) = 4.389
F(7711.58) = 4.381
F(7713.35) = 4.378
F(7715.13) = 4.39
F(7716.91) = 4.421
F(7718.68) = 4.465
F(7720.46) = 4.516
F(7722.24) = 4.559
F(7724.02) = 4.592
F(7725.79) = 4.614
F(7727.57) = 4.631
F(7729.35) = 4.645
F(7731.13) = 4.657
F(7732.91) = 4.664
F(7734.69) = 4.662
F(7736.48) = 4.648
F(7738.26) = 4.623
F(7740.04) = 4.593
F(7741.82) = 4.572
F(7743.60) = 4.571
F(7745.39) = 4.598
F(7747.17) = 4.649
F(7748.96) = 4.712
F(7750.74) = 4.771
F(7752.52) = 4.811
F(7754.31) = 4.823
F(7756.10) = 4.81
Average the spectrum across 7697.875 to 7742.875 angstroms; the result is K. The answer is 4.5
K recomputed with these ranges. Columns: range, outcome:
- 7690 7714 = 4.38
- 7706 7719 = 4.4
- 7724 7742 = 4.63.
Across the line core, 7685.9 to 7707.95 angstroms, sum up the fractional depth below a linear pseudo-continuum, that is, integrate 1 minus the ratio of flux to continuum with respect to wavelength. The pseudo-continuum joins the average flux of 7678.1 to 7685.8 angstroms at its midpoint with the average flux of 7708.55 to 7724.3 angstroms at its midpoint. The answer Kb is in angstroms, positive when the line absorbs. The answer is 0.4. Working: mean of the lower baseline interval 4.5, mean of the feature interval 4.4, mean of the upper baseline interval 4.45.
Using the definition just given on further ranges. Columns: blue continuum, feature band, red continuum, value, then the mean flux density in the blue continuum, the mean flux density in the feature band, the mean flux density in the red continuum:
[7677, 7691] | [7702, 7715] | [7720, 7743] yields 0.5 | 4.5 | 4.38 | 4.62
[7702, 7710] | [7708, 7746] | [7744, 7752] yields -0.1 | 4.38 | 4.55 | 4.68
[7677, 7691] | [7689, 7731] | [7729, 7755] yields 1.2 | 4.5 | 4.44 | 4.67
